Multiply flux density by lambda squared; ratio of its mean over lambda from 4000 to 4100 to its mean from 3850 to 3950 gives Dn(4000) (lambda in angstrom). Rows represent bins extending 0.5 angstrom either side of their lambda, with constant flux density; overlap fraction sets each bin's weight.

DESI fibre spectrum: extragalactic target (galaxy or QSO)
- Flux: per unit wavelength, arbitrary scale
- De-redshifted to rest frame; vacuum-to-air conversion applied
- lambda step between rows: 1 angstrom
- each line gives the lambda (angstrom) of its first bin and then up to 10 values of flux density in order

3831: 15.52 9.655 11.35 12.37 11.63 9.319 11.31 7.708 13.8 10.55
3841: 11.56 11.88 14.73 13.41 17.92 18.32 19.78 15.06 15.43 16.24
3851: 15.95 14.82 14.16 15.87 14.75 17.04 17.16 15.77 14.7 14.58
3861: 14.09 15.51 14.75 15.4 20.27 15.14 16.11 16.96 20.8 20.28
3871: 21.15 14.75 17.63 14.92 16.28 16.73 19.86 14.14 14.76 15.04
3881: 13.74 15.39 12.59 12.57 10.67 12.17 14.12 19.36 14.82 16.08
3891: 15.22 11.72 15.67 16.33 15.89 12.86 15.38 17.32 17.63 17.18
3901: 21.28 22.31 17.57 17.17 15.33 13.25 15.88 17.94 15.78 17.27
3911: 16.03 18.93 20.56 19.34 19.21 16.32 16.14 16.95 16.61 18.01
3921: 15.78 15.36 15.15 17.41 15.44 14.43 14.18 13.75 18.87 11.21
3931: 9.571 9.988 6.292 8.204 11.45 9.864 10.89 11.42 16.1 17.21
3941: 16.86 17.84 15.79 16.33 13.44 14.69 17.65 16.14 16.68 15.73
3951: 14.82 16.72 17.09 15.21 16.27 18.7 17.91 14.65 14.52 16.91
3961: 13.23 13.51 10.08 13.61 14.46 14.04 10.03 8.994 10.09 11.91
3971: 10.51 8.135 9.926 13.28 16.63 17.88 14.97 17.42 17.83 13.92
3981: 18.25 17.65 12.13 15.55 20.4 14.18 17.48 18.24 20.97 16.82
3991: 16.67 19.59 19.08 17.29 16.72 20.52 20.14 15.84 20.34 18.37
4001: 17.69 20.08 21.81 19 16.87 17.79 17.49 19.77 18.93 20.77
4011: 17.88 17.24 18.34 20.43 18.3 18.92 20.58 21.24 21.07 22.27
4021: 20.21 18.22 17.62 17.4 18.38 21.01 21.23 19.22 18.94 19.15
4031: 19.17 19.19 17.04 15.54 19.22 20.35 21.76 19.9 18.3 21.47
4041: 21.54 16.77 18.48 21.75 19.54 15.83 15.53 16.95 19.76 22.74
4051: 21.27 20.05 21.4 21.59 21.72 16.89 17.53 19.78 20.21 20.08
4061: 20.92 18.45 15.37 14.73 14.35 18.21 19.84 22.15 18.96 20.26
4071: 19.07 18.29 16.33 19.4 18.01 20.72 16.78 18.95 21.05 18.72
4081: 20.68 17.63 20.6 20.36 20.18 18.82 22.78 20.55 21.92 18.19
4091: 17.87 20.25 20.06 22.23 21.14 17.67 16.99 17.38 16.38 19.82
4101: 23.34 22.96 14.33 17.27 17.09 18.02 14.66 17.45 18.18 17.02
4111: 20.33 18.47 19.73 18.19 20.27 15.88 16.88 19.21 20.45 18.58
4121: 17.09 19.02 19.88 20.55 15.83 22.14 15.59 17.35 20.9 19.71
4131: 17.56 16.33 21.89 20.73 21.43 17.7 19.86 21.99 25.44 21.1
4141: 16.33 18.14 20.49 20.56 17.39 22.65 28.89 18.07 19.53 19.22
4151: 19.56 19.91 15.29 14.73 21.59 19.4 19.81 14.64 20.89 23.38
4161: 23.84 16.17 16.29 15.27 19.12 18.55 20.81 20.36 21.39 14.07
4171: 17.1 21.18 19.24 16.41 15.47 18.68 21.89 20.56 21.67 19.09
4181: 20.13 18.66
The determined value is 1.33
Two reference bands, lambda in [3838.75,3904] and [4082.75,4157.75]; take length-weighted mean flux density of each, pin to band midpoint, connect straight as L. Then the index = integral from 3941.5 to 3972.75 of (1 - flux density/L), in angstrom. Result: 4.8 angstrom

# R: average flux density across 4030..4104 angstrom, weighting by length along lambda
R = 19.2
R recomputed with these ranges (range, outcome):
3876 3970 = 15.1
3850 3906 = 16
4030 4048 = 18.9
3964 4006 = 16.1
